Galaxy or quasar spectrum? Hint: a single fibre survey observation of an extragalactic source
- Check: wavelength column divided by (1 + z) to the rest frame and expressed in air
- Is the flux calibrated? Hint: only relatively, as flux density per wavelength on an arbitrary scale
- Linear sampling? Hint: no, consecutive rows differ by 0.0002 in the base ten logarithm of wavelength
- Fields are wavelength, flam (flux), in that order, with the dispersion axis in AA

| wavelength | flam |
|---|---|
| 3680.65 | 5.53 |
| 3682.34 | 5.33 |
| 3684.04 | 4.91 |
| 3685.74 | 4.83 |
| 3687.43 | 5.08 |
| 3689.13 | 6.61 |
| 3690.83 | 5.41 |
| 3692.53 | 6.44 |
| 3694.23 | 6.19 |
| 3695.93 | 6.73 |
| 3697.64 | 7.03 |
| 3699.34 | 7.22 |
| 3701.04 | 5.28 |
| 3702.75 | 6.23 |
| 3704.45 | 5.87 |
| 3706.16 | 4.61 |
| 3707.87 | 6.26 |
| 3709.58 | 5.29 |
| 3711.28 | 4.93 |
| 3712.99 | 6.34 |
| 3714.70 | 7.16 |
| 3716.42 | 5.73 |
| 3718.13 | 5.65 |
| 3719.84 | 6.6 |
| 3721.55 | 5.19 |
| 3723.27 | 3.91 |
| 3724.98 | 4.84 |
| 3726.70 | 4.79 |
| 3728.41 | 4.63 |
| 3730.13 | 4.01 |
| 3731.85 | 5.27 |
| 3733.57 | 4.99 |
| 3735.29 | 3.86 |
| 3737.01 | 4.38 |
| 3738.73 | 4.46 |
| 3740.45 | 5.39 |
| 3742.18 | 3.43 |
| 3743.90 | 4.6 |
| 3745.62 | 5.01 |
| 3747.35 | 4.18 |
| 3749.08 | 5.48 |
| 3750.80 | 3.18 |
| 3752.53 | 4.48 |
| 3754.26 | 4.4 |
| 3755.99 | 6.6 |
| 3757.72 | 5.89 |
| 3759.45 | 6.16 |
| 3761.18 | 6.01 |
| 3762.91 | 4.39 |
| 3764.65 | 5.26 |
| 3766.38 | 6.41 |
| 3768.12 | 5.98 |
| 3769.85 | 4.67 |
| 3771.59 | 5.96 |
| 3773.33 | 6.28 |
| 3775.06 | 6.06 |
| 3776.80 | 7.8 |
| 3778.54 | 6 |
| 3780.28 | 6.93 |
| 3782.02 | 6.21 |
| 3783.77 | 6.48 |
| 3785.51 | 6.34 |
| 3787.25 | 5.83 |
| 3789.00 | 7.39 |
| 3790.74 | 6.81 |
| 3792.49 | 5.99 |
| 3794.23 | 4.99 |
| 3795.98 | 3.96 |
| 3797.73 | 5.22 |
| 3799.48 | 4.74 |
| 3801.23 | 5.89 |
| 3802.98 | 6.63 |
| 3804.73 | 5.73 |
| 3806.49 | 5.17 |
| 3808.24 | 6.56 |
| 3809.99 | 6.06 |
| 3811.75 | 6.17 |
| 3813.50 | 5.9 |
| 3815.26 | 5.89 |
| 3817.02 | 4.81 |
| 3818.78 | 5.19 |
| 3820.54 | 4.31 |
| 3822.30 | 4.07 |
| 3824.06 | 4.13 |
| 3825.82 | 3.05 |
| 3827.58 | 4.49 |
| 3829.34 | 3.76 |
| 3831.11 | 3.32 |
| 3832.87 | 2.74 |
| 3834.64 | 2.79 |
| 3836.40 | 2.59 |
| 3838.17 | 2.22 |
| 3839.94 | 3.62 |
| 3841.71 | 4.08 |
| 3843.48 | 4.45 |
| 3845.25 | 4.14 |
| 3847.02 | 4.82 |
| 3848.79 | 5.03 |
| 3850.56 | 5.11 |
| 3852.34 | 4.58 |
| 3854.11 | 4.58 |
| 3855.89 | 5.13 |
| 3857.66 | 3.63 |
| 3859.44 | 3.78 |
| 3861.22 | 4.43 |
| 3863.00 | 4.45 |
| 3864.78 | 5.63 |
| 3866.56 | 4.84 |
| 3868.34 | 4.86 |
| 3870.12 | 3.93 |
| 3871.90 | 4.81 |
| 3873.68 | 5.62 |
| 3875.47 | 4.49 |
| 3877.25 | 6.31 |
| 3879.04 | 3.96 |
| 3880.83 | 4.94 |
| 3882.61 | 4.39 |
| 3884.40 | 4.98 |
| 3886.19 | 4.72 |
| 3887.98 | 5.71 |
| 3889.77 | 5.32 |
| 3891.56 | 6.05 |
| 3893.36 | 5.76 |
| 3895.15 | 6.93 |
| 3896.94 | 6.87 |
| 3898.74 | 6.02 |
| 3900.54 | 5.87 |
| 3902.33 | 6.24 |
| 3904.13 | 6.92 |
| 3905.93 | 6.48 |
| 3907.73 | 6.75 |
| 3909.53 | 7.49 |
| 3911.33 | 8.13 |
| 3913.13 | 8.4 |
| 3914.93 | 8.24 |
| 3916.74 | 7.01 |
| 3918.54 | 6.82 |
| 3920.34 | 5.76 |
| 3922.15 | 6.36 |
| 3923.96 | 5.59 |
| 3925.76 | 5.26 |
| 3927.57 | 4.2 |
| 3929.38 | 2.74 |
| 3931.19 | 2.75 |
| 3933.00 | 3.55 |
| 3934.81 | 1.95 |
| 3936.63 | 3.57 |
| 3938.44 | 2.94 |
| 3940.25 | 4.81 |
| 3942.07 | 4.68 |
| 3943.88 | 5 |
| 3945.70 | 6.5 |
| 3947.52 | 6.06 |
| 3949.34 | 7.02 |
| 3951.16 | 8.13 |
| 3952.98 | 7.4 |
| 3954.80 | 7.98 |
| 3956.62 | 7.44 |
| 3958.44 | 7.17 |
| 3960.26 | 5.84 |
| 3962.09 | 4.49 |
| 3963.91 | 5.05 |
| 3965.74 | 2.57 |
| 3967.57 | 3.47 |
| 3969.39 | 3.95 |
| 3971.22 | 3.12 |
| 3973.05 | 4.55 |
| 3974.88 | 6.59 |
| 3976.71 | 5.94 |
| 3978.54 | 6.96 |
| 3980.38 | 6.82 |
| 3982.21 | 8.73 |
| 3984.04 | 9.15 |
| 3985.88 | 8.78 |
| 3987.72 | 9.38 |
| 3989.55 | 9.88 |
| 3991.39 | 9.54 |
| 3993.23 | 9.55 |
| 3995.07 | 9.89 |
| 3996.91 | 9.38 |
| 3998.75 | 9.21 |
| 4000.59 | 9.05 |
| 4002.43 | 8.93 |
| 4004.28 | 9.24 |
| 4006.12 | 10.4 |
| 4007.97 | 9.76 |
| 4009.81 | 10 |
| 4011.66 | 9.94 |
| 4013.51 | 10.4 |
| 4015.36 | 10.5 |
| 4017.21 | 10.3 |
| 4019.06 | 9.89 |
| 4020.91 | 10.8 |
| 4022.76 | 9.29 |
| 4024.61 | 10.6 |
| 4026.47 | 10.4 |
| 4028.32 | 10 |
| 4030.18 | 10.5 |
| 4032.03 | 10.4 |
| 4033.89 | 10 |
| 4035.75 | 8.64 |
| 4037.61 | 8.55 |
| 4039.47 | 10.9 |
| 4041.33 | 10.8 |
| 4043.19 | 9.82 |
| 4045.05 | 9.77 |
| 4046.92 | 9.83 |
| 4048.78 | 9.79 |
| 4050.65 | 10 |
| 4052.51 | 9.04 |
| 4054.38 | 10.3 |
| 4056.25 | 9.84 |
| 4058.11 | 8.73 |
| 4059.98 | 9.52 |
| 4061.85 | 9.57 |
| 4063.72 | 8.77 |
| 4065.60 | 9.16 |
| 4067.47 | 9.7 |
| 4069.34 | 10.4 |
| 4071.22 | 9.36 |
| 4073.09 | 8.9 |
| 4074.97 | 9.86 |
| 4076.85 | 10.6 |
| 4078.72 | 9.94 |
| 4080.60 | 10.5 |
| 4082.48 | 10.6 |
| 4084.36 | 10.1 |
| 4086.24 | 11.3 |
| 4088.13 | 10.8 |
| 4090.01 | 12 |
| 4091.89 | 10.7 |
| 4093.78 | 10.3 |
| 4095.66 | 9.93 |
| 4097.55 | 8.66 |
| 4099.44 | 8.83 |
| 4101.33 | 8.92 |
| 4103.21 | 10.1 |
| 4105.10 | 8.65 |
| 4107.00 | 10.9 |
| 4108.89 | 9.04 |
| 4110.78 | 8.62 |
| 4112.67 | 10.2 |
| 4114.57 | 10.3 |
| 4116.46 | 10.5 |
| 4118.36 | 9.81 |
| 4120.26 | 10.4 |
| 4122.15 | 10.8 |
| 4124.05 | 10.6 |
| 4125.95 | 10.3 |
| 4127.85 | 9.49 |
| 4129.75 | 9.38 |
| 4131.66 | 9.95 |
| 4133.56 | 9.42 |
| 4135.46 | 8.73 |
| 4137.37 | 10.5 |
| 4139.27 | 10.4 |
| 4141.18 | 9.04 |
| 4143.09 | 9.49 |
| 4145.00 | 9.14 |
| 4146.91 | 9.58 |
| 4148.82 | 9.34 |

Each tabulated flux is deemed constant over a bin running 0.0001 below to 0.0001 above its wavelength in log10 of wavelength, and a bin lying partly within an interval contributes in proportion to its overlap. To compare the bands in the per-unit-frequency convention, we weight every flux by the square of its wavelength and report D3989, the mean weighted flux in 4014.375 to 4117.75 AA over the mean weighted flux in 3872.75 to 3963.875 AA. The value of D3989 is 1.9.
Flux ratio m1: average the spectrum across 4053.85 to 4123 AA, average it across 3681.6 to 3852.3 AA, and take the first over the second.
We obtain 1.89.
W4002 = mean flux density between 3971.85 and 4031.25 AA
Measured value 9.18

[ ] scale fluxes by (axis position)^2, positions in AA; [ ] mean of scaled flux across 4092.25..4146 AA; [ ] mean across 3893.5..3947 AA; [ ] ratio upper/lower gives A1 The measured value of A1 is 1.91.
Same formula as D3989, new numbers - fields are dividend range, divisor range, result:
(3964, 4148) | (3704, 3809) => 2.00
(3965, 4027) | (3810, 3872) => 2.11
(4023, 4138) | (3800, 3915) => 2.16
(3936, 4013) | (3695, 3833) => 1.49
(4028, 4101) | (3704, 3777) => 2.23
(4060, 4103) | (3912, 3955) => 1.95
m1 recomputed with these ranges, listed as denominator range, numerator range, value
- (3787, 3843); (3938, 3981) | 1.17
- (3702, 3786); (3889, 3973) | 1.05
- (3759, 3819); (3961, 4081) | 1.51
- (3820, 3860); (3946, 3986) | 1.57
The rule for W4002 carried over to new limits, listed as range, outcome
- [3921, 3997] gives 6.04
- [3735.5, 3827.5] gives 5.42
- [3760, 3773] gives 5.57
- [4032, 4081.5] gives 9.72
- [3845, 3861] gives 4.54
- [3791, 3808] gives 5.46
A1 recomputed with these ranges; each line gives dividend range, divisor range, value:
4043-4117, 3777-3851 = 2.25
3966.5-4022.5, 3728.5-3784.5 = 1.81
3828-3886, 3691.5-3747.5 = 0.87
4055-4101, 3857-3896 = 2.20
